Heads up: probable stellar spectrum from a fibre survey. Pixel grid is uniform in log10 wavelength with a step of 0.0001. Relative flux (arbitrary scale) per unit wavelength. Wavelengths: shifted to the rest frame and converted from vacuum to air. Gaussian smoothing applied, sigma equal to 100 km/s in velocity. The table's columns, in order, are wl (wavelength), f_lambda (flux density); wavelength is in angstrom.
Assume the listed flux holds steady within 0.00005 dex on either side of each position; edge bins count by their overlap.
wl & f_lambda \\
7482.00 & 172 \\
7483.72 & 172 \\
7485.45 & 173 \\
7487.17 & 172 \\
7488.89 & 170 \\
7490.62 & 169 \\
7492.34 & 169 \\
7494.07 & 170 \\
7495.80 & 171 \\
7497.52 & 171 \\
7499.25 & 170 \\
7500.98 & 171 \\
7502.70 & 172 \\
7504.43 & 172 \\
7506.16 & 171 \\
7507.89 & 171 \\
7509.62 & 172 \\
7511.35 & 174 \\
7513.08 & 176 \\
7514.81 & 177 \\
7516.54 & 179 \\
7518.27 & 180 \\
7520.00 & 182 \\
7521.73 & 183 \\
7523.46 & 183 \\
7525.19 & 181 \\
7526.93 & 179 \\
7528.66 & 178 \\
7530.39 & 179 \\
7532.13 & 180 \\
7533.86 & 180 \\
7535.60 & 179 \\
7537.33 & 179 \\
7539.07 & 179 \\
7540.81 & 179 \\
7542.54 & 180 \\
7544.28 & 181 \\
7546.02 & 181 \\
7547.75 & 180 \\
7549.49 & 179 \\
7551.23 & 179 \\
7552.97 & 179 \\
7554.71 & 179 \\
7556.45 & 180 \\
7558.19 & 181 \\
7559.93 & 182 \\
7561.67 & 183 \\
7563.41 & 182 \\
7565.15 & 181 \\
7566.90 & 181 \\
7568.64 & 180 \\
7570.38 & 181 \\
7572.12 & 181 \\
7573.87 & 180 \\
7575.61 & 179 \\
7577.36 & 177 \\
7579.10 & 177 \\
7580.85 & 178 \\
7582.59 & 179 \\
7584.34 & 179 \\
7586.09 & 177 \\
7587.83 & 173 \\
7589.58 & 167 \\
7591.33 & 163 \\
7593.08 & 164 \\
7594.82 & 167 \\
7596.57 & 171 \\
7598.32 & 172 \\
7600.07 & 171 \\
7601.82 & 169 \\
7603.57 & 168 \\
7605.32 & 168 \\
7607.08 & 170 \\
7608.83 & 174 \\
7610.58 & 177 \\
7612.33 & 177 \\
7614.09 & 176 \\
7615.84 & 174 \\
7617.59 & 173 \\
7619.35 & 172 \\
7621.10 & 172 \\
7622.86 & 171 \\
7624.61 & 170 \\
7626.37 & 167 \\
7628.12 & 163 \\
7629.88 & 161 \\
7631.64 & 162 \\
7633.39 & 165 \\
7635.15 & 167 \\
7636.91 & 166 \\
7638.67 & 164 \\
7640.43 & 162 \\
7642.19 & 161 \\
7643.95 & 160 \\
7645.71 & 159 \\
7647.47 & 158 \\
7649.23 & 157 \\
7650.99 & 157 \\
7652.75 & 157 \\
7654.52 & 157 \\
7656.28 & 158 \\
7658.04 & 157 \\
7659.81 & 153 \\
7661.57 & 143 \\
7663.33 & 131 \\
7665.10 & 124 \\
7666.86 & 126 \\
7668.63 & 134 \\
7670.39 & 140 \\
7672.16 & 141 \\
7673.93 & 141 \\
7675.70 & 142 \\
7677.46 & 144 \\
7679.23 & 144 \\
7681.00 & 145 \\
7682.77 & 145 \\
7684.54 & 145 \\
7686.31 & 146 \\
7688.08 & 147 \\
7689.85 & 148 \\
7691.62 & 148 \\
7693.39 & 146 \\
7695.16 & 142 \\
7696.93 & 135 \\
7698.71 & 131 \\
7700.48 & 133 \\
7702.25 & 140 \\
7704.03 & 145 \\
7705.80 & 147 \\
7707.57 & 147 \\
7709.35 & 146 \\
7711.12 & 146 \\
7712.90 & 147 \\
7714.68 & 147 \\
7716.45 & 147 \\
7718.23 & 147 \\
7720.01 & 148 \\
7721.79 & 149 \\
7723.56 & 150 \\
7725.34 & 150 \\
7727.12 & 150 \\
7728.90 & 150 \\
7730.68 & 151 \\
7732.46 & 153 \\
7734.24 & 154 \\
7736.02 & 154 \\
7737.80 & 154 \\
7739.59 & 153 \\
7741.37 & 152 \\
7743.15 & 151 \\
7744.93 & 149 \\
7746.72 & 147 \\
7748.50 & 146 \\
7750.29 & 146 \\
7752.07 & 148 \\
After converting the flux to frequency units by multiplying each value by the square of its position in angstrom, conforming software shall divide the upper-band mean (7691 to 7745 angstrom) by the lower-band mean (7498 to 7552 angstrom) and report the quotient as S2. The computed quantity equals 0.9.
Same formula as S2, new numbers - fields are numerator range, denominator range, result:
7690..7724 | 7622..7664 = 0.92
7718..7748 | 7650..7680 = 1.06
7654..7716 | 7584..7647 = 0.87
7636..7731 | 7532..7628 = 0.86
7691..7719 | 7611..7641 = 0.87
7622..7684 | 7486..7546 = 0.90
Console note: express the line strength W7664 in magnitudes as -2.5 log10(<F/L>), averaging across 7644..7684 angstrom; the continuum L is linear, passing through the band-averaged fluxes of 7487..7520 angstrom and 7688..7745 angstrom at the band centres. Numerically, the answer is 0.052 mag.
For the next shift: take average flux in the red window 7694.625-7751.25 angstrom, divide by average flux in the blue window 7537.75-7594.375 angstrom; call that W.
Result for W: 0.8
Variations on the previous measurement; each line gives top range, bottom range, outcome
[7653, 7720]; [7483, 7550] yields 0.82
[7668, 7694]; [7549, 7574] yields 0.80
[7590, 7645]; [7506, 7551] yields 0.94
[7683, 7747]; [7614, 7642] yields 0.88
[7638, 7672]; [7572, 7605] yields 0.87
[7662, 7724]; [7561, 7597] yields 0.81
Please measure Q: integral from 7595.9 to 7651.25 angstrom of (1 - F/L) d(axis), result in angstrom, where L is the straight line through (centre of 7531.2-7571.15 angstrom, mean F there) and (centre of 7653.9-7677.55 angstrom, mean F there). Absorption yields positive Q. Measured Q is -4.0 angstrom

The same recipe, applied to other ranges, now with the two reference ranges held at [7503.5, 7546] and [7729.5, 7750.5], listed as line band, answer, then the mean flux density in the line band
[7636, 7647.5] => 0.1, 162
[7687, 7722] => 2.5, 144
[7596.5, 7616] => -0.5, 172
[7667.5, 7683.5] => 1.8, 141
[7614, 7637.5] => -0.4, 168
